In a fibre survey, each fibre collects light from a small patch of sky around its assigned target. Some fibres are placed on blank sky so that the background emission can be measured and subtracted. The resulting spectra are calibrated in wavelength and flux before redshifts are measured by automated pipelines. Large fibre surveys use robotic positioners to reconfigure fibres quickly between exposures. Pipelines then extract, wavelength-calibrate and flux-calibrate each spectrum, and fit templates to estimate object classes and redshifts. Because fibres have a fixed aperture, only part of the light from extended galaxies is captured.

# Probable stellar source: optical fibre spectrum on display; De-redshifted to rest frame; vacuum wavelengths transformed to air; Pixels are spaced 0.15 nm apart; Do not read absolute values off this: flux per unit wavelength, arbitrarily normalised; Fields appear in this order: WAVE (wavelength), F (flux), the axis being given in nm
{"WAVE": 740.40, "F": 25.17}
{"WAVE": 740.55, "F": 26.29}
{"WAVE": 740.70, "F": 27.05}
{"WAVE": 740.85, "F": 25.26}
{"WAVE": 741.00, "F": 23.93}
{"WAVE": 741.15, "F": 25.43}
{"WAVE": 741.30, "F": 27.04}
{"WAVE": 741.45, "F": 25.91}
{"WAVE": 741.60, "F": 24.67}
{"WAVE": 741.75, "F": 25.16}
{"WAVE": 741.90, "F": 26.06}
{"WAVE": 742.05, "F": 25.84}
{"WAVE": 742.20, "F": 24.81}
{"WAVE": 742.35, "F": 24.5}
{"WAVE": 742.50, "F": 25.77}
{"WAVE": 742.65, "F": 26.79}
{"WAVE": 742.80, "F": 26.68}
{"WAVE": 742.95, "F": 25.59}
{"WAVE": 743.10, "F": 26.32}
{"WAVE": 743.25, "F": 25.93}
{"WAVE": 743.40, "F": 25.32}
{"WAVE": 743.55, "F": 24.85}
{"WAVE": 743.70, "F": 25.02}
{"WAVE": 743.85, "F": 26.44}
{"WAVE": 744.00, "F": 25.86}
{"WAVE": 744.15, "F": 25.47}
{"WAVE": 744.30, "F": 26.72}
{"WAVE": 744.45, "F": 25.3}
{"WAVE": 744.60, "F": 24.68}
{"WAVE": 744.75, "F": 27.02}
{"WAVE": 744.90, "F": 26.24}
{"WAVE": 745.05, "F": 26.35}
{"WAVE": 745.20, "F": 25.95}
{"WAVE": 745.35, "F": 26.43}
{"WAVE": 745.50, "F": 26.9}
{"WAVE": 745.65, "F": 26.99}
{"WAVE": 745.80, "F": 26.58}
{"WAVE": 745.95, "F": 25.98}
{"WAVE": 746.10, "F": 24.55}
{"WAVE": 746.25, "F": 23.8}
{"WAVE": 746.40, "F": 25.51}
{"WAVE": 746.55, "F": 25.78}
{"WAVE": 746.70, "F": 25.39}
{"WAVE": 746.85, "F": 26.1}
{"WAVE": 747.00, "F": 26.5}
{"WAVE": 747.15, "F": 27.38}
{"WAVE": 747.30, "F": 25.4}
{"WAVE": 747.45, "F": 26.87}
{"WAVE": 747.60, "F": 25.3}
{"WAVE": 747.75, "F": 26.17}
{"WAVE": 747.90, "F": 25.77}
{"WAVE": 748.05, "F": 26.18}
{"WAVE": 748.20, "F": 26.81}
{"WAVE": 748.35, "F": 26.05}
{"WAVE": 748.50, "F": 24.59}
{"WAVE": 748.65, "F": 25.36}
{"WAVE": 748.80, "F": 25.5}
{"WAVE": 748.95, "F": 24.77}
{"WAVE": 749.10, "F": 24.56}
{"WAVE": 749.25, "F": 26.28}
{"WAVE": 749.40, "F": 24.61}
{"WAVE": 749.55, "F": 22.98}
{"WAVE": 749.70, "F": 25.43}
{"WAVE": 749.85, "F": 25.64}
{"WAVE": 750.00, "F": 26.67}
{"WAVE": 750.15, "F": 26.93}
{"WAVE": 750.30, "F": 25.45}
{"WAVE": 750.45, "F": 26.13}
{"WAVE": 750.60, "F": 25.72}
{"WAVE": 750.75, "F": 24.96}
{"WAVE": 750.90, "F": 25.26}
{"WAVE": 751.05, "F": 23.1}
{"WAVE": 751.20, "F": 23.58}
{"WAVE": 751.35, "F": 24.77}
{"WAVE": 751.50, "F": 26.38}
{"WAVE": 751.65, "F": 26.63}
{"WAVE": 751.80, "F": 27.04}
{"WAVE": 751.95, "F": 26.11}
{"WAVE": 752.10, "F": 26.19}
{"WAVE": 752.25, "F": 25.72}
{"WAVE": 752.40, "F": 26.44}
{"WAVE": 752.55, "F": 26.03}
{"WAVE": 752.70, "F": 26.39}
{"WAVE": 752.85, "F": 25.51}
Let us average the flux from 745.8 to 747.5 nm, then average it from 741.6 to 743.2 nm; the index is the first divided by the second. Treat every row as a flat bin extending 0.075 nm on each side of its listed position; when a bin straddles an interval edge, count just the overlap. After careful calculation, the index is 1.00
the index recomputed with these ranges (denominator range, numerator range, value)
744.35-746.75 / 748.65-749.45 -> 0.97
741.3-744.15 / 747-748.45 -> 1.02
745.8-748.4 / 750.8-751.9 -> 0.98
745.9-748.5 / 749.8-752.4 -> 0.99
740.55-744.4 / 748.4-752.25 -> 0.99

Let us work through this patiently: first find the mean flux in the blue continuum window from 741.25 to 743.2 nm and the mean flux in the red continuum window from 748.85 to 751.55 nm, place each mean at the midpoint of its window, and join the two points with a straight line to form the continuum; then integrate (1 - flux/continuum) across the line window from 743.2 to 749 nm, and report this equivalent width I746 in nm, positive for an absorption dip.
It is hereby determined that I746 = -0.08 nm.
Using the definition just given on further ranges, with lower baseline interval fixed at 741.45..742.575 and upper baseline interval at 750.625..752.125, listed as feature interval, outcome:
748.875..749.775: 0.021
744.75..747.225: -0.070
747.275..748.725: -0.029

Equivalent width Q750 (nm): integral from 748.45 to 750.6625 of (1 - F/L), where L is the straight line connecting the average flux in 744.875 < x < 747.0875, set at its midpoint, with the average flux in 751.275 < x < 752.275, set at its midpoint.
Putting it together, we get 0.06 nm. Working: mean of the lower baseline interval 25.9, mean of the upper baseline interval 26.1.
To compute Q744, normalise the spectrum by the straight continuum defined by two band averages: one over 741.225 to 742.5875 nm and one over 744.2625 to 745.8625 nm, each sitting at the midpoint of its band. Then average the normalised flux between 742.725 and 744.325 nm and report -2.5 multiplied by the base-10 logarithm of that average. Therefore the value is 0.00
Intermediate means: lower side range 25.5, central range 25.8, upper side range 26.3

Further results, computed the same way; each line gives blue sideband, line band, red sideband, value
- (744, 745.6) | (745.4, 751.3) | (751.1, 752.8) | 0.02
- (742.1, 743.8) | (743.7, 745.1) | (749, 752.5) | -0.02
